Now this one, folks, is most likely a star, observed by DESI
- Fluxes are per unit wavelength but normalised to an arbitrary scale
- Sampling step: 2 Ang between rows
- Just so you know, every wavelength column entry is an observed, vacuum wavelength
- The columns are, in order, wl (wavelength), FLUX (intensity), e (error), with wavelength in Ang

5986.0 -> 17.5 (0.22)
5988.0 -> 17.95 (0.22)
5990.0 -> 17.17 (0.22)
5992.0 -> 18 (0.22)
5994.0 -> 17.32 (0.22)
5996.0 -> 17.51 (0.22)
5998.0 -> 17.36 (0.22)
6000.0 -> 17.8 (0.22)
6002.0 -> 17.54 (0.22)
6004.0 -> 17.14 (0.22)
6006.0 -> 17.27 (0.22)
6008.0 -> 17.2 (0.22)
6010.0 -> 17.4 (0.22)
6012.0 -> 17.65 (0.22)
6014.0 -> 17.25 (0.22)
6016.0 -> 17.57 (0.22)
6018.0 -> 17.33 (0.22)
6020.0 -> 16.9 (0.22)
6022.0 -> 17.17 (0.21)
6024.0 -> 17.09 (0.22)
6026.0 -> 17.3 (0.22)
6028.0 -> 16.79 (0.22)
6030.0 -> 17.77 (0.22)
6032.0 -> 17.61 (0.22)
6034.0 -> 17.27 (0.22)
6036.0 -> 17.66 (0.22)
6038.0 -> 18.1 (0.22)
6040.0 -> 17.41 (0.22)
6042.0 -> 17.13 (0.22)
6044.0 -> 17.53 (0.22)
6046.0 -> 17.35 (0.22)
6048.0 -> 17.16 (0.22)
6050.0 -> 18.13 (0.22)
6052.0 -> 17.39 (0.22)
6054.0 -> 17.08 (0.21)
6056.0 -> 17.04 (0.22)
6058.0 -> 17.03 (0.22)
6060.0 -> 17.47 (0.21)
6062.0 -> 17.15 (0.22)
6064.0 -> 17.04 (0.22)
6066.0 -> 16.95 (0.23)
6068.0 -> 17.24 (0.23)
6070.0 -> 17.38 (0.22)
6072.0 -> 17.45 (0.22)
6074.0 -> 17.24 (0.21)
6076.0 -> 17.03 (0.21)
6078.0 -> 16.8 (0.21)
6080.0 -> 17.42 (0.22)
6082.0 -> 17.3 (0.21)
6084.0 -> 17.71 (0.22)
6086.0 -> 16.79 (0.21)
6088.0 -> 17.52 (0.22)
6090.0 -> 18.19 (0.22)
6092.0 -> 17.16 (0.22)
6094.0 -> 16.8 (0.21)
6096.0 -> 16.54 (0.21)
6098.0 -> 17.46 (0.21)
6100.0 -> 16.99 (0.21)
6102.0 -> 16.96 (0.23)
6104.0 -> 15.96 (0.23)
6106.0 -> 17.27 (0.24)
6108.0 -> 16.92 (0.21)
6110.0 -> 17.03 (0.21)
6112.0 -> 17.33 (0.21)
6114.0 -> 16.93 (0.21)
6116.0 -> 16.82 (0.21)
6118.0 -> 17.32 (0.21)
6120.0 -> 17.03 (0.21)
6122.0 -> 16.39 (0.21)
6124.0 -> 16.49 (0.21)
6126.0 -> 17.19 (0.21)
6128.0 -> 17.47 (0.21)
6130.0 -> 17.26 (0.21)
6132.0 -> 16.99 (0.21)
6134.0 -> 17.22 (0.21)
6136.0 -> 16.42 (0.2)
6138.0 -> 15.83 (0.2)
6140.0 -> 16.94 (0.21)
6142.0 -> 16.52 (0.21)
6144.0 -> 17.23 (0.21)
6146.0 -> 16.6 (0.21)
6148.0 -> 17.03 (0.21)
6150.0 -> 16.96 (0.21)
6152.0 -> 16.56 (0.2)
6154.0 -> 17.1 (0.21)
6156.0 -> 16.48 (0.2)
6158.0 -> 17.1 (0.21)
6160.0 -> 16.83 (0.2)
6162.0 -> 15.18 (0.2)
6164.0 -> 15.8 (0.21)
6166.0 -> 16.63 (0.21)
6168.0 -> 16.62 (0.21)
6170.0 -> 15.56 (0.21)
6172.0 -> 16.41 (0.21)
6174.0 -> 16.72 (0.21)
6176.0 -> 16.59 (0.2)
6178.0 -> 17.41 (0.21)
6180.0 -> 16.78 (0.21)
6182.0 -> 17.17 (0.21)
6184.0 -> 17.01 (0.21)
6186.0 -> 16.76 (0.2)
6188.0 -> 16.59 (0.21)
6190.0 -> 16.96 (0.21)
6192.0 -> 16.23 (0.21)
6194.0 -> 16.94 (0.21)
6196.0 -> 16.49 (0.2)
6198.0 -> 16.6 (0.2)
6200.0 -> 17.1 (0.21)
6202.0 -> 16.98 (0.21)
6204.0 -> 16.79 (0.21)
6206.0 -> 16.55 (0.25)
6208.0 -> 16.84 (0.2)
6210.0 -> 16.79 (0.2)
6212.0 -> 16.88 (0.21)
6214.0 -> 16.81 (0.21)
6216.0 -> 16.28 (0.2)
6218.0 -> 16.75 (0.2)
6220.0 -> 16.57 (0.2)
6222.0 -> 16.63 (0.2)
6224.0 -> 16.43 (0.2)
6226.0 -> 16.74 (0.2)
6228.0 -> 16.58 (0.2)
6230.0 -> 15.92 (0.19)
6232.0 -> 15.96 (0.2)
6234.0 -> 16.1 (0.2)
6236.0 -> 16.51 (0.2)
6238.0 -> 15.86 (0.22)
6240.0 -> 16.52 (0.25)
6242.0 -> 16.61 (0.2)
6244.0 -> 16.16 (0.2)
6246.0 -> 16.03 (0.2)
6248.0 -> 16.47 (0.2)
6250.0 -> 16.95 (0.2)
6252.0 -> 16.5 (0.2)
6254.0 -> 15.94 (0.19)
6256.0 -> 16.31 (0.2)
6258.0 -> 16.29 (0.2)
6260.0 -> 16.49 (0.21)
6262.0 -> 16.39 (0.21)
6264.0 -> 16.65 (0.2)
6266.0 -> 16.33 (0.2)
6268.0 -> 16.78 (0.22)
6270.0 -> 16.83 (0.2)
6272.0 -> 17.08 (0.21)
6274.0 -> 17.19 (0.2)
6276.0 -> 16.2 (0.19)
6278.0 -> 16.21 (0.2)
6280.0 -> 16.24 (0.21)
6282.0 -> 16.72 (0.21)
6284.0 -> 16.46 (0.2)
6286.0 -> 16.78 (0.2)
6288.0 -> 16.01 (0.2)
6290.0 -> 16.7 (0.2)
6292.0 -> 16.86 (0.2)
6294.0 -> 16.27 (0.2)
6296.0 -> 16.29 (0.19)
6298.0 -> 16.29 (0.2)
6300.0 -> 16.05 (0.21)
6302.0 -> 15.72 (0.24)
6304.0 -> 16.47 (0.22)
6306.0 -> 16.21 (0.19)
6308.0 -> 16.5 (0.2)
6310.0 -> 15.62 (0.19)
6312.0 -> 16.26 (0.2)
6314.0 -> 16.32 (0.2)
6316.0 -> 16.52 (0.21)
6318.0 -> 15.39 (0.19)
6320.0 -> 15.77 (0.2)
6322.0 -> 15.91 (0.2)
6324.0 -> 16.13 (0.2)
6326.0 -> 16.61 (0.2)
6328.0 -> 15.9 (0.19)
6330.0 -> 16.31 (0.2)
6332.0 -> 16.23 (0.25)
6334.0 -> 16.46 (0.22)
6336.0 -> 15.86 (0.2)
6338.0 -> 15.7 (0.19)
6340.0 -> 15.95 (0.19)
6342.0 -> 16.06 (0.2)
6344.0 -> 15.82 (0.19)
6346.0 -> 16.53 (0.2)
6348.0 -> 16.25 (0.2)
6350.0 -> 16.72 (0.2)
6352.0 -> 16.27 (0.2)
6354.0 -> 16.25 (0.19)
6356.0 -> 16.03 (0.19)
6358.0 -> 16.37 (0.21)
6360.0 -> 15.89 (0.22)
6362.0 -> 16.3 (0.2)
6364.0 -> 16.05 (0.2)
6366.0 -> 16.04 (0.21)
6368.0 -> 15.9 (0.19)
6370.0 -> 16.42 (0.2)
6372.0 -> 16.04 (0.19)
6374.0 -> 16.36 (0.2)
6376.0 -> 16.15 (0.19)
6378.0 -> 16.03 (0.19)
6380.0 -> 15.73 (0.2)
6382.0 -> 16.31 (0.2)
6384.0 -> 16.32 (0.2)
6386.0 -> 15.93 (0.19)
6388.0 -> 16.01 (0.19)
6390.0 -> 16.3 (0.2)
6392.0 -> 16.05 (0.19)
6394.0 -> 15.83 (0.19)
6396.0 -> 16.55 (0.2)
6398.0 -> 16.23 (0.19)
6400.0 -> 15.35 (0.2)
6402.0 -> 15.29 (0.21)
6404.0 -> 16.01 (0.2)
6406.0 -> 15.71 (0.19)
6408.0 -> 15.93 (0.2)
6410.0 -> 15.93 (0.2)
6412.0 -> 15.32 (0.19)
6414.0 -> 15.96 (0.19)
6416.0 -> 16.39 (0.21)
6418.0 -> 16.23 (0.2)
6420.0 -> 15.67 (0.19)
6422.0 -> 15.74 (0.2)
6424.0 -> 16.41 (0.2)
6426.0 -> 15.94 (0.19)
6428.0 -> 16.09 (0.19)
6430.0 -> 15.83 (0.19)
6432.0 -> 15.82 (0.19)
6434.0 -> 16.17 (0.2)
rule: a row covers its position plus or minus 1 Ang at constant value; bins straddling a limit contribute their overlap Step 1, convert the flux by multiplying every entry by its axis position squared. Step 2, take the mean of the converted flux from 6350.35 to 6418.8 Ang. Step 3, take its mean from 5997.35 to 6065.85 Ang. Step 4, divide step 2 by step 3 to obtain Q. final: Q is 1.04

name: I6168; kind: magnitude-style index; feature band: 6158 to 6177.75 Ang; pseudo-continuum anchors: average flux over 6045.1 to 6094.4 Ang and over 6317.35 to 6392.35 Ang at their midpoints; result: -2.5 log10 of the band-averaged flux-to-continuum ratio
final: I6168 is 0.03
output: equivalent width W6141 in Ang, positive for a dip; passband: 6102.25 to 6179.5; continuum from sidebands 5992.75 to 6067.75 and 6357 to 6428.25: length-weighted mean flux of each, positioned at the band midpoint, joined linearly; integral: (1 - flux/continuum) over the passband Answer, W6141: 0.9 Ang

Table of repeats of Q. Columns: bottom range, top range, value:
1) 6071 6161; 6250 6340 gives 1.02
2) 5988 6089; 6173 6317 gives 1.02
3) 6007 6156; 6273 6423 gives 1.03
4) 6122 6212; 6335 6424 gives 1.03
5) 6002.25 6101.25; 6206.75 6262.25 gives 1.01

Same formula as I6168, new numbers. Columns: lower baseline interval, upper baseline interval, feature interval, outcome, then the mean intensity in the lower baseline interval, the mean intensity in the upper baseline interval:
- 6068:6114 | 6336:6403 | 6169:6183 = 0.01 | 17.1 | 16.1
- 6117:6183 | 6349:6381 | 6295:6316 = 0.01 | 16.7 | 16.2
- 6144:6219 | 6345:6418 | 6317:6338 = 0.01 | 16.7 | 16.1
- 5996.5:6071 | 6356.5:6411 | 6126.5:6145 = 0.01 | 17.3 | 16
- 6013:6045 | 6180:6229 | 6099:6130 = 0.01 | 17.4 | 16.7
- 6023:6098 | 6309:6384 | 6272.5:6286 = -0.01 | 17.3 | 16.1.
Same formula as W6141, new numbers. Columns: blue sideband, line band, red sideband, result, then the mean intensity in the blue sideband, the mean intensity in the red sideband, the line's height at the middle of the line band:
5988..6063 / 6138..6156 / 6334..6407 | 0.1 Ang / 17.4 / 16.1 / 16.9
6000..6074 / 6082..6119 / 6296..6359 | 0.0 Ang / 17.3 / 16.1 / 17.1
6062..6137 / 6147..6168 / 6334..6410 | 0.4 Ang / 17.1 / 16.1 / 16.9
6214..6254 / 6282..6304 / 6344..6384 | -0.1 Ang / 16.4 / 16.2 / 16.3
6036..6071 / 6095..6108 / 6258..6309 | 0.2 Ang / 17.3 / 16.5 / 17.2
